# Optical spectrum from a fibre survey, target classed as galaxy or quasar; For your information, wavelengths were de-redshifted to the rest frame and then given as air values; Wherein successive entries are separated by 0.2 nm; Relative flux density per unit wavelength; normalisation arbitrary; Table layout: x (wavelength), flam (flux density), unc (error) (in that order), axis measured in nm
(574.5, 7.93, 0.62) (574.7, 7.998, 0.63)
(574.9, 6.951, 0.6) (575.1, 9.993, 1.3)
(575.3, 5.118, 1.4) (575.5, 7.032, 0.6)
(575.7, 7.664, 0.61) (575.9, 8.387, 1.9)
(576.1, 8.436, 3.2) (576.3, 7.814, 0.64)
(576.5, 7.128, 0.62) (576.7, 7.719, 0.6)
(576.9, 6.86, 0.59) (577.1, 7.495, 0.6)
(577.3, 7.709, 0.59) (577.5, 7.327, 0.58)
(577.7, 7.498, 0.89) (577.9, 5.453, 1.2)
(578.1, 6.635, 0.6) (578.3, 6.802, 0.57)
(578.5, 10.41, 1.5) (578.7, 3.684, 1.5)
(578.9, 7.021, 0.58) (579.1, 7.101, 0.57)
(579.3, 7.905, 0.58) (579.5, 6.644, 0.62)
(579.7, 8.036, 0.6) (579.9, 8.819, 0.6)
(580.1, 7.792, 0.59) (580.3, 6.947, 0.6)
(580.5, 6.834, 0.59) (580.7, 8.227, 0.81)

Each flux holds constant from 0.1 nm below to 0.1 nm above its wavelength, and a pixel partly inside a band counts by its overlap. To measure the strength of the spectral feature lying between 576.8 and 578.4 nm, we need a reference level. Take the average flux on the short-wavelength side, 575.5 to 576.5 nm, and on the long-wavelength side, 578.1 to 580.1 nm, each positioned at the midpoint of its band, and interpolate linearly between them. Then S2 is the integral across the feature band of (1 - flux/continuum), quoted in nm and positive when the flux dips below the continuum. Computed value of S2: 0.13 nm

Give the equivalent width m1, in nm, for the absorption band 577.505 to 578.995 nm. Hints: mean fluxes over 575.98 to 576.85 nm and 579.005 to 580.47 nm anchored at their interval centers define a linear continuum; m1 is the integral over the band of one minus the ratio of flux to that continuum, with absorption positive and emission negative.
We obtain 0.16 nm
